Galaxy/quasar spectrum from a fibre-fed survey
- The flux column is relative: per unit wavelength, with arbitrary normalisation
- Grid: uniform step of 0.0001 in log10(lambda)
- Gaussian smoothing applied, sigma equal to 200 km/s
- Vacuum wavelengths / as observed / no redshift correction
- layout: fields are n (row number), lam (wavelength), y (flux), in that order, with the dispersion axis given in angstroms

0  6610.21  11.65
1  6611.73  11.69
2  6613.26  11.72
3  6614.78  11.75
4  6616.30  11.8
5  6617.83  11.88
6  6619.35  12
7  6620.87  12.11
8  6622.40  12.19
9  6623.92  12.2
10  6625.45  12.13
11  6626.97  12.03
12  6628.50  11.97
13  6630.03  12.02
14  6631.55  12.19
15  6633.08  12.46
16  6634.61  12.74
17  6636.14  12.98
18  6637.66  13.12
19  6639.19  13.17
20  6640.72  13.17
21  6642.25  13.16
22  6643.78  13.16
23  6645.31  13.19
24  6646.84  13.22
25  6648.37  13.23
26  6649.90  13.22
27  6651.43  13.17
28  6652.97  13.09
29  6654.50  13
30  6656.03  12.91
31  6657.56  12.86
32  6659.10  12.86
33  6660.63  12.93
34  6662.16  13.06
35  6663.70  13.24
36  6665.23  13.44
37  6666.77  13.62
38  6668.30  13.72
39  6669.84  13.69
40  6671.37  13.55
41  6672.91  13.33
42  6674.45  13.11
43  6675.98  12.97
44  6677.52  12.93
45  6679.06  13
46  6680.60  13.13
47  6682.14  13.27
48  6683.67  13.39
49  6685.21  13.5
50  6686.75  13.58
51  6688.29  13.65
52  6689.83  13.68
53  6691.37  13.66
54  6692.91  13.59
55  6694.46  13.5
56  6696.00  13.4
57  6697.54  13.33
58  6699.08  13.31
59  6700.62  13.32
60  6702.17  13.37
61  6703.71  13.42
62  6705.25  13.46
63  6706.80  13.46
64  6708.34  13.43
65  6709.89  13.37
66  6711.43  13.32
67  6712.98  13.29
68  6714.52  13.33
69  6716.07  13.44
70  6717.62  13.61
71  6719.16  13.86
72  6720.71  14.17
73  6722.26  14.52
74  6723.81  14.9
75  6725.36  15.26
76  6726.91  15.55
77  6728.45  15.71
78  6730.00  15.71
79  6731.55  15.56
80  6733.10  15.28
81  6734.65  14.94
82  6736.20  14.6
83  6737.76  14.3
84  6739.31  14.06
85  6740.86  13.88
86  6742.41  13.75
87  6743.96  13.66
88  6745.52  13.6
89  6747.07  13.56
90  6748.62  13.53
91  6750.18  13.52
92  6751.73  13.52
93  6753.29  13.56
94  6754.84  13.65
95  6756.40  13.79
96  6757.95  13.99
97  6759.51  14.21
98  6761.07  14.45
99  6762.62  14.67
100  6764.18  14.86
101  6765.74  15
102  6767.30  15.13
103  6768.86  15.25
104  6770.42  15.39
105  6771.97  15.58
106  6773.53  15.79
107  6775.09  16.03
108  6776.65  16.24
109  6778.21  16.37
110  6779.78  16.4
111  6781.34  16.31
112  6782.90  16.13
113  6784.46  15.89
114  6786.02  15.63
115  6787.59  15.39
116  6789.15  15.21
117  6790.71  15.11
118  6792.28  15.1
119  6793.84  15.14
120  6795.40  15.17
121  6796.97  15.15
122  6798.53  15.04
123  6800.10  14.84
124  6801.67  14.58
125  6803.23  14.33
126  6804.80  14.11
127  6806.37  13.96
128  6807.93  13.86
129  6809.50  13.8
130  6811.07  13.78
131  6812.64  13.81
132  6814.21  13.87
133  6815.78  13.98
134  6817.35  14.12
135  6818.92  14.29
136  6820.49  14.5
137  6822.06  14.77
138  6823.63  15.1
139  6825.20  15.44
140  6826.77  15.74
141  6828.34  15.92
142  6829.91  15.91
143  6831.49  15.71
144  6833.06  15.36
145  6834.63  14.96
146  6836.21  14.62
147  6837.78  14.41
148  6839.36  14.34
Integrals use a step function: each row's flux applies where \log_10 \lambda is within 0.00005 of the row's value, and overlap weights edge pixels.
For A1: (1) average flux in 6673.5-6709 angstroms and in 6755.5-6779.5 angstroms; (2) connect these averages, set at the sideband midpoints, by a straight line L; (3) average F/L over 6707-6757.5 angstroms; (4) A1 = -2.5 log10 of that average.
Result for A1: 0.01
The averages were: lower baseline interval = 13.4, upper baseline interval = 15.1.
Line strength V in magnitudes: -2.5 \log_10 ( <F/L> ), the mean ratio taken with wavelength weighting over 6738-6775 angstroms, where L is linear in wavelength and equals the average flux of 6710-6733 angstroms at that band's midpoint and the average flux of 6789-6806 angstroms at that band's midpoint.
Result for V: 0.024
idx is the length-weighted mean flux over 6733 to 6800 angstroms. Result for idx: 14.8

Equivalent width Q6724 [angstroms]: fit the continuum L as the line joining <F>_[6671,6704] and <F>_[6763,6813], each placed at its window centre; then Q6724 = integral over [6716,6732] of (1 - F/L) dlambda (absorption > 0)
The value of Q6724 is -0.9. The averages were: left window 13.4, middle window 14.8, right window 15.1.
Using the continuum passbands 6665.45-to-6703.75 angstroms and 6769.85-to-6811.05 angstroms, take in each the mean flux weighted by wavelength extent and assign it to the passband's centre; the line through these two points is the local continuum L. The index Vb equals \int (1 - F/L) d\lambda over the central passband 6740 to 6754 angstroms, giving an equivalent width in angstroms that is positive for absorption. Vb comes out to 0.82 angstroms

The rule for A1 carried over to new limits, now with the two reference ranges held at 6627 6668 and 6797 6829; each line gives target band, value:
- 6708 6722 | 0.00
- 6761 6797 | -0.10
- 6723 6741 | -0.10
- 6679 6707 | 0.00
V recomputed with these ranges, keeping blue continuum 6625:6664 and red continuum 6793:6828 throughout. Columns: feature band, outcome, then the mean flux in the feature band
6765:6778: -0.11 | 15.6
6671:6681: 0.00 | 13.1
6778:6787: -0.13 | 16.1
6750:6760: 0.02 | 13.8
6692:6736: -0.04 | 14.1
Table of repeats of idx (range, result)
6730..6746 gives 14.4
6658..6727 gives 13.5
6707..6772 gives 14.3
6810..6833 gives 14.8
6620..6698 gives 13.1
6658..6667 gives 13.1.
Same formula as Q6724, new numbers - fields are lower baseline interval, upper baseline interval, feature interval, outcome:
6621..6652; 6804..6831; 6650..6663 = -0.08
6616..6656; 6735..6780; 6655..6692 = -0.15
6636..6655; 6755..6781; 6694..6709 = 0.72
